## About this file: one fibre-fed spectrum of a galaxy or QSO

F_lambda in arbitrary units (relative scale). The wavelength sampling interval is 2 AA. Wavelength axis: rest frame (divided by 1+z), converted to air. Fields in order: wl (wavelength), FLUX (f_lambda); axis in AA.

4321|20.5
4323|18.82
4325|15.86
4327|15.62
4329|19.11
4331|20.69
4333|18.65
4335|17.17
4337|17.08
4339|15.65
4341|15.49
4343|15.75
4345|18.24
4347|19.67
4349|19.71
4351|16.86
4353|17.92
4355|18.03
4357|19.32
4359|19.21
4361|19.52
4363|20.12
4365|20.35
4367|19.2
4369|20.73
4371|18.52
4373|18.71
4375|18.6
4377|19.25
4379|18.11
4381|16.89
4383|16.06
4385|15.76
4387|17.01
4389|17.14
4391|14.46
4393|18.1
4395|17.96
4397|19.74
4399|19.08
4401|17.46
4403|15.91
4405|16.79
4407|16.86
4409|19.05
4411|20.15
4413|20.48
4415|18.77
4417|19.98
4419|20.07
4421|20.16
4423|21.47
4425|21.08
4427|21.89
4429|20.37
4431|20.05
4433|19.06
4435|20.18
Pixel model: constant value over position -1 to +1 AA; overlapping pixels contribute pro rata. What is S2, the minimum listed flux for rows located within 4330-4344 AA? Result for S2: 15.49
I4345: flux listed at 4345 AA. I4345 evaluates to 18.24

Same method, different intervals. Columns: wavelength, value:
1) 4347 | 19.67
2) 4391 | 14.46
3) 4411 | 20.15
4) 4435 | 20.18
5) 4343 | 15.75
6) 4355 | 18.03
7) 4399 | 19.08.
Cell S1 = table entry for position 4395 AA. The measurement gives 17.96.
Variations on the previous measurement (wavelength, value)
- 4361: 19.52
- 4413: 20.48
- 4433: 19.06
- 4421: 20.16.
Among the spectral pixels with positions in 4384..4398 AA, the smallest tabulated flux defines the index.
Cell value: 14.46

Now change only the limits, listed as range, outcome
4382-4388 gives 15.76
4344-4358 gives 16.86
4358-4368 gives 19.2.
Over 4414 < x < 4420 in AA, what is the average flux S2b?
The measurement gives 19.6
